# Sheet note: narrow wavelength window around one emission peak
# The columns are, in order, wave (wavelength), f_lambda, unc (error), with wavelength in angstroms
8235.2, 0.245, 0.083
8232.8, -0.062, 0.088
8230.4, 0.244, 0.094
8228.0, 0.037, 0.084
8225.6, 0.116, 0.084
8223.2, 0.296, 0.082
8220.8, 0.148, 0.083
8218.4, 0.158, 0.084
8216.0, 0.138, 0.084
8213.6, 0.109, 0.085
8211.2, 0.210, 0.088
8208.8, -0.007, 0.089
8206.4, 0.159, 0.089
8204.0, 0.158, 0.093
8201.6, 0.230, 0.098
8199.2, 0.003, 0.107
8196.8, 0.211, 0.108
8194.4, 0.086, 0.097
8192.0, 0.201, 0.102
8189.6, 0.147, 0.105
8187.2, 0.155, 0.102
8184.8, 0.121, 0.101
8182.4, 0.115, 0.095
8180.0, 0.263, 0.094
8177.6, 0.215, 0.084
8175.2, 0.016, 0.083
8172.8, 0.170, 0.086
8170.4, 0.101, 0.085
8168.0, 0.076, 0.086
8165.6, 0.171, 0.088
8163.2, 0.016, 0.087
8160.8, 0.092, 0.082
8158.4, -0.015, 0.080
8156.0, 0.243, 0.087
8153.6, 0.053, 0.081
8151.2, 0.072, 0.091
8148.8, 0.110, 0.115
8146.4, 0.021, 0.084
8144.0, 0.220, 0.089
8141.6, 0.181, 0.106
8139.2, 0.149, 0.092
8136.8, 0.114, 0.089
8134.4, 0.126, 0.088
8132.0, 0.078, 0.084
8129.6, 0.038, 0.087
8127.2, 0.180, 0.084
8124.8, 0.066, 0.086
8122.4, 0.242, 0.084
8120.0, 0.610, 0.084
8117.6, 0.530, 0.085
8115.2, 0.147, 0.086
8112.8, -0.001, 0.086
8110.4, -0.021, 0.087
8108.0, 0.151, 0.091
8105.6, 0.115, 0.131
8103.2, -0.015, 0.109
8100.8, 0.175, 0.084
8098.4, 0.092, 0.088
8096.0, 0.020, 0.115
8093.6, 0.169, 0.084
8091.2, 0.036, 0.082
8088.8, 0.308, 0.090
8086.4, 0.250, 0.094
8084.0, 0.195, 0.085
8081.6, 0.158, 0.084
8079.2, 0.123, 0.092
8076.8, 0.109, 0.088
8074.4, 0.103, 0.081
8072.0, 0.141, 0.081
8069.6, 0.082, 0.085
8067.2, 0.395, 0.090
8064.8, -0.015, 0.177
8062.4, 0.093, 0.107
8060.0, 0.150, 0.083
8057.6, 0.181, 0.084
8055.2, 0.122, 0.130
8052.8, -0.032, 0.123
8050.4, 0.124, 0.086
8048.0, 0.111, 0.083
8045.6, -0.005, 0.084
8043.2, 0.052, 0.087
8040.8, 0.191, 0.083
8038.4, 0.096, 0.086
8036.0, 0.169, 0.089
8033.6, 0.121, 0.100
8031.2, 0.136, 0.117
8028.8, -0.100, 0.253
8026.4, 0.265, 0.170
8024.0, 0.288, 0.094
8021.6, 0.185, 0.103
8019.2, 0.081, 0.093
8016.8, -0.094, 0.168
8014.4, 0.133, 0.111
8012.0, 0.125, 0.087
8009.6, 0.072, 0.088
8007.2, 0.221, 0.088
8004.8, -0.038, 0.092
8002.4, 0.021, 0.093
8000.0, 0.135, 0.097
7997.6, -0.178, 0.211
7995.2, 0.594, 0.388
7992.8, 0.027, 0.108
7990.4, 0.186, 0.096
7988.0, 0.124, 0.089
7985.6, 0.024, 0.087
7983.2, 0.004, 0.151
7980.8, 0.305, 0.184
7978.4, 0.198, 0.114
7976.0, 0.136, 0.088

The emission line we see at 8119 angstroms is Hgamma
